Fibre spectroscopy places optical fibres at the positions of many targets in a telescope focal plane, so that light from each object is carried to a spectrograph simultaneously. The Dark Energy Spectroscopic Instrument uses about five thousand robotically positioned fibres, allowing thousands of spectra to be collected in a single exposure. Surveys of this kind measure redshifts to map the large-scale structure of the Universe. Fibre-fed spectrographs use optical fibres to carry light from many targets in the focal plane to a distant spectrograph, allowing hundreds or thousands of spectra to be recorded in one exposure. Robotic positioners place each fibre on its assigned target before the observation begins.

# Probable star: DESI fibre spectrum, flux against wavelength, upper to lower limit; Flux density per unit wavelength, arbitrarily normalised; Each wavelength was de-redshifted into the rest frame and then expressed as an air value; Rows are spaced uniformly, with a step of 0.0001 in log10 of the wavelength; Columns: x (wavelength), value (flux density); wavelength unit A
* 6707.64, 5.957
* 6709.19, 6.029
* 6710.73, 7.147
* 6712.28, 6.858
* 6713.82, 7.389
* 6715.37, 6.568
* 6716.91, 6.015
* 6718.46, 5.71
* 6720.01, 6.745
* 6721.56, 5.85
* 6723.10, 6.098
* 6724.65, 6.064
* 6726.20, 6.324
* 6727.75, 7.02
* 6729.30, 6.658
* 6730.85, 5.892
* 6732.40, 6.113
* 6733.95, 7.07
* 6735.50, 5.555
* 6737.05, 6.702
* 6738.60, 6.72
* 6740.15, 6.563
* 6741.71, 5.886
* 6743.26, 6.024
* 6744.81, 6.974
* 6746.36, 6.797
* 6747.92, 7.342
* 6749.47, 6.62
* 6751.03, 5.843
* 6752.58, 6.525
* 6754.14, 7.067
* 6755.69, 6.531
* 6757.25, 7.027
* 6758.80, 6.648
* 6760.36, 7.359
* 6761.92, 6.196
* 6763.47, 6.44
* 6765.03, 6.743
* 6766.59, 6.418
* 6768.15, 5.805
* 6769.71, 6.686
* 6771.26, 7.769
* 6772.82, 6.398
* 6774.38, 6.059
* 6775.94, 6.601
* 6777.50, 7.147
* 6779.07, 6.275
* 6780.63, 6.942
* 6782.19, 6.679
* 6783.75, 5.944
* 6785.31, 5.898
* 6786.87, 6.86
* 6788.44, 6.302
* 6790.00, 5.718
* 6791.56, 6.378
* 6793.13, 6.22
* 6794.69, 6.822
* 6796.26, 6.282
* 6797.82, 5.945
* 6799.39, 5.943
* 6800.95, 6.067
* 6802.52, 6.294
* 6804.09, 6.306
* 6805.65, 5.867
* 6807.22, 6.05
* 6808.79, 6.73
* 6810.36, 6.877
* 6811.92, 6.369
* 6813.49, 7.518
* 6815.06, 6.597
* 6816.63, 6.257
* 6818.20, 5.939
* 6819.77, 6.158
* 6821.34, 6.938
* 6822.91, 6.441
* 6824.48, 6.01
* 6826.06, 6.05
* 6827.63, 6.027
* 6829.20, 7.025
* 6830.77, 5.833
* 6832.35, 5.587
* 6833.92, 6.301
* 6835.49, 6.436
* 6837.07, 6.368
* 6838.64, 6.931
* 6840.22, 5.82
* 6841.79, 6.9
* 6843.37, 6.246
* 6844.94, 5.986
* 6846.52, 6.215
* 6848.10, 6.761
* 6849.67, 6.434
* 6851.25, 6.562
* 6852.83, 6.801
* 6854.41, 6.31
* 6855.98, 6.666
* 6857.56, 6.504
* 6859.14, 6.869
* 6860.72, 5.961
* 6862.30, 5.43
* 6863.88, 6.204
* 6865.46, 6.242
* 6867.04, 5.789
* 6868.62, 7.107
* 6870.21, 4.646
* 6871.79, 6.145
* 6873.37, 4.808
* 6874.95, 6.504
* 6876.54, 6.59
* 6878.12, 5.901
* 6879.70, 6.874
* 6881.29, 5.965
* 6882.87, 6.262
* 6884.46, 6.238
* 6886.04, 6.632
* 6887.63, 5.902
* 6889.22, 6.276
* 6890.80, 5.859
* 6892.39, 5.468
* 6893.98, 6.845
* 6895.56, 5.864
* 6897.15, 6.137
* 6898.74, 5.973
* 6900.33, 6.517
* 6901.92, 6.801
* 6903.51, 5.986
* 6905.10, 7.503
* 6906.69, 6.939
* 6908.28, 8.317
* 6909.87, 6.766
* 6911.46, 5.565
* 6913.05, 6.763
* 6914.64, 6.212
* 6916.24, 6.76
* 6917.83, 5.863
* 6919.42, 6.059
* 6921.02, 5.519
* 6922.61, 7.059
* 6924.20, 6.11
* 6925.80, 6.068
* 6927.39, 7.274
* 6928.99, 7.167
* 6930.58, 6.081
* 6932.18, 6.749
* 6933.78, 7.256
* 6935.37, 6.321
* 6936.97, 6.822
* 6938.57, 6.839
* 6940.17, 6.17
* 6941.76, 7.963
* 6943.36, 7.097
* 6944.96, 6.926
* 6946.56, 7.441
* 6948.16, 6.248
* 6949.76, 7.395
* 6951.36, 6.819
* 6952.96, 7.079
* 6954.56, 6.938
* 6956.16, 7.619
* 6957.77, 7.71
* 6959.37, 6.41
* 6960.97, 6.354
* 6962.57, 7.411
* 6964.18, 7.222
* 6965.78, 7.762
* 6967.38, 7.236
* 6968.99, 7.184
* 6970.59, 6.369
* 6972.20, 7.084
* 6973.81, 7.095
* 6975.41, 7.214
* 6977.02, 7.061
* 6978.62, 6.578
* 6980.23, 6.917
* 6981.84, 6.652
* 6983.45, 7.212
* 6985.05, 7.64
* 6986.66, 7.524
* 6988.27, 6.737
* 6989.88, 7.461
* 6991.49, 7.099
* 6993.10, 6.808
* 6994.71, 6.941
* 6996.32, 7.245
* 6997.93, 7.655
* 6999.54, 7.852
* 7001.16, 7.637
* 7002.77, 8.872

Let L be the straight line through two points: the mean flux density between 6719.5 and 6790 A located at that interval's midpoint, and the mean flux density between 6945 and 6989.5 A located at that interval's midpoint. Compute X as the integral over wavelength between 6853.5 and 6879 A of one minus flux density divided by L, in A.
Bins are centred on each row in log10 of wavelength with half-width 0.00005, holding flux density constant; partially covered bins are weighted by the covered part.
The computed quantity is 2.6 A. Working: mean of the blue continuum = 6.51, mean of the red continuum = 7.07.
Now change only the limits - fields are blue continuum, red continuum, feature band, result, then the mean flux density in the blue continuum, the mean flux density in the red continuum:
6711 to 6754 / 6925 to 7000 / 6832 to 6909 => 5.5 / 6.46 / 7.03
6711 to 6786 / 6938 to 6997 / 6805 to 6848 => 2.3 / 6.52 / 7.07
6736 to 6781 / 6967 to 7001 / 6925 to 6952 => 0.6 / 6.61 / 7.13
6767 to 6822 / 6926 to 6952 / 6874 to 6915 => 2.1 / 6.42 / 6.89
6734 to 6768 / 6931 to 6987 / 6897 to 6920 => 1.2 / 6.57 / 7.03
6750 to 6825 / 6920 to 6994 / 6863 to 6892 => 2.7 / 6.46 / 6.95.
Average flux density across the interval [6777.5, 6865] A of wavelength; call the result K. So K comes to 6.35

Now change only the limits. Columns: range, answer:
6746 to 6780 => 6.65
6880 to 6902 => 6.19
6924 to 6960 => 6.91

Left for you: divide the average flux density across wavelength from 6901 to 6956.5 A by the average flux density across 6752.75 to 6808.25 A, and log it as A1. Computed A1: 1.05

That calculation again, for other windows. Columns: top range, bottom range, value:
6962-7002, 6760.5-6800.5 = 1.12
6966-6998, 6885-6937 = 1.10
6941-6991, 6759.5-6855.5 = 1.11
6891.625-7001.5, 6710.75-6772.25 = 1.05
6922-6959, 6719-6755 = 1.07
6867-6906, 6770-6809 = 0.97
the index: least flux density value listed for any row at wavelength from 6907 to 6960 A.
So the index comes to 5.519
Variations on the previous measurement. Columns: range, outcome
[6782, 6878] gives 4.646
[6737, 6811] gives 5.718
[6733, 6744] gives 5.555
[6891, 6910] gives 5.468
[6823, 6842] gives 5.587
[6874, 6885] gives 5.901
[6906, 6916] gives 5.565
